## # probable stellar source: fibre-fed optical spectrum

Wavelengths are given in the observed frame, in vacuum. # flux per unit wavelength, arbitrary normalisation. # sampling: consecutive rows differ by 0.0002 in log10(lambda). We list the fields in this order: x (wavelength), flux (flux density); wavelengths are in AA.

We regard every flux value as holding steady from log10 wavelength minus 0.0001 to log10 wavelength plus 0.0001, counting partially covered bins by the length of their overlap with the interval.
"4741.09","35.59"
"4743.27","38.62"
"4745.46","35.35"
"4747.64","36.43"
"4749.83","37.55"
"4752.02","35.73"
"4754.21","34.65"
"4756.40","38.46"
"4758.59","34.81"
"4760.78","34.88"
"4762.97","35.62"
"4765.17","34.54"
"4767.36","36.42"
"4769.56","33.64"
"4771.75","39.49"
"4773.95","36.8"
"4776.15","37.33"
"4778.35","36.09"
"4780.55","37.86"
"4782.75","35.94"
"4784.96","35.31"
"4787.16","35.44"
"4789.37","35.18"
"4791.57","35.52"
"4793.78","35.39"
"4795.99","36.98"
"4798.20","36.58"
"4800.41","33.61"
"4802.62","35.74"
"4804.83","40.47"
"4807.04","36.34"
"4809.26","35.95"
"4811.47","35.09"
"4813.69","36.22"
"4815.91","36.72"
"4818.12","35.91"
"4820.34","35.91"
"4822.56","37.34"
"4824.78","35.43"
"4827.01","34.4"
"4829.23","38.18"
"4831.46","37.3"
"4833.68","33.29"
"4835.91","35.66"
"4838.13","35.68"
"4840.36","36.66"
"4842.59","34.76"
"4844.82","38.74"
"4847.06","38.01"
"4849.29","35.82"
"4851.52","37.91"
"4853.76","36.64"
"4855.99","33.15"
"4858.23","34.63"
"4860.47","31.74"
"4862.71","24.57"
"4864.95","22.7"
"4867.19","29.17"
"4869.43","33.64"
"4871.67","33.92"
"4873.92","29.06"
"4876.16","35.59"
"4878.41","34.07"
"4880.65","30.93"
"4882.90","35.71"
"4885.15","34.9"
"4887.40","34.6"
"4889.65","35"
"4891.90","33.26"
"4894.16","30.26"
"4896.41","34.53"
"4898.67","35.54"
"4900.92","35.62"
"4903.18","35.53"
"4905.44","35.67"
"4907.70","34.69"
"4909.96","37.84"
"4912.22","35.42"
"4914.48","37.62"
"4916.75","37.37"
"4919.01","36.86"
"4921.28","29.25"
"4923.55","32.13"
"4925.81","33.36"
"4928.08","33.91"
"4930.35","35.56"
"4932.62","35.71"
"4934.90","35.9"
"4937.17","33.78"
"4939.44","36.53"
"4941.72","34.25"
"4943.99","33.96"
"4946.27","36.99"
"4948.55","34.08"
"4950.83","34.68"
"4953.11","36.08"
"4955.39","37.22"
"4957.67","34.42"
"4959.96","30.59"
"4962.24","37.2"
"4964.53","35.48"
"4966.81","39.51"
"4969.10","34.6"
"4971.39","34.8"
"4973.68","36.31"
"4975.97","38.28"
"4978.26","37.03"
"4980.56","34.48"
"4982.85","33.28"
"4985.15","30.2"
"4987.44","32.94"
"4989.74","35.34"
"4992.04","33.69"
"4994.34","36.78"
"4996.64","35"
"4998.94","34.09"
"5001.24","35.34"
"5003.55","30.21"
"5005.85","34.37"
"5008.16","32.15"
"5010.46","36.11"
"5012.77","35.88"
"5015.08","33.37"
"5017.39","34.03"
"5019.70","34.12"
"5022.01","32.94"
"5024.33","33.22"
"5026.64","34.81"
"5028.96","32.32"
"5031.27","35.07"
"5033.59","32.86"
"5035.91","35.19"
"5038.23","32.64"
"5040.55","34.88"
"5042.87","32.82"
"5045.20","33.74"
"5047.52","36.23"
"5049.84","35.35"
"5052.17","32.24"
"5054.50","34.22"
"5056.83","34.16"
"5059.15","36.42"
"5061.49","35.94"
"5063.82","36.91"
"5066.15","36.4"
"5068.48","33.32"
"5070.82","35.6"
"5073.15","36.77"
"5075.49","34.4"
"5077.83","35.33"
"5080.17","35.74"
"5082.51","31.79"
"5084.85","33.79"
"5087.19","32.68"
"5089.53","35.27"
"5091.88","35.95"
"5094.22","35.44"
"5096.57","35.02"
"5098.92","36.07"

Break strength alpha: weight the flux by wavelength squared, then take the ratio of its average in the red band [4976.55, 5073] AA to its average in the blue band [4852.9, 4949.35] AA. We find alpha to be 1.07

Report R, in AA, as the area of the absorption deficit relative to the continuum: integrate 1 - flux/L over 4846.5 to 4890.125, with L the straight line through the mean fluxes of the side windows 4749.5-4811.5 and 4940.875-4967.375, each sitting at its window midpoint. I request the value 3.3 AA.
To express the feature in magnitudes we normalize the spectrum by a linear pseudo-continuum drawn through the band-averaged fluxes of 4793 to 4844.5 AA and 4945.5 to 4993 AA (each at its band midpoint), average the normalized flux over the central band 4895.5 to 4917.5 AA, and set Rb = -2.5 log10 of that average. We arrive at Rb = -0.01 mag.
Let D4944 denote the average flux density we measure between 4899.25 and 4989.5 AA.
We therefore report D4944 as 35.1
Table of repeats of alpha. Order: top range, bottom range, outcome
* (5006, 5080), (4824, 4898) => 1.10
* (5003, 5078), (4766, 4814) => 1.05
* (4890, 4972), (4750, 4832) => 1.03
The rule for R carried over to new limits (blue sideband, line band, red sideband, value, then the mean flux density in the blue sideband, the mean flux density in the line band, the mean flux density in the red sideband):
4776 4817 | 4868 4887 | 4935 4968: 1.22 AA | 36.2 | 33.5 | 35.4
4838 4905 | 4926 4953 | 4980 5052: -0.94 AA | 33.7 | 35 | 34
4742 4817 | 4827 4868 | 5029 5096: 1.88 AA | 36.2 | 34.2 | 34.6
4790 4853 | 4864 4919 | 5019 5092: 2.70 AA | 36.3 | 34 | 34.5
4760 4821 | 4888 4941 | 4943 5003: 0.82 AA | 36.1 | 34.8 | 35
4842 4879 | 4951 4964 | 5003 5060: -0.56 AA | 33.1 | 35.1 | 34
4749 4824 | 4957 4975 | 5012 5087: -0.23 AA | 36.2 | 35.4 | 34.4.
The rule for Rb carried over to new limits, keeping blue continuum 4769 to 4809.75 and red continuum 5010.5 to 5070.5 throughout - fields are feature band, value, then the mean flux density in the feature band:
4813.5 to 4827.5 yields 0.00 mag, 36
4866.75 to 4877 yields 0.11 mag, 32.4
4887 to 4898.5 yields 0.06 mag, 33.6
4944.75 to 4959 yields -0.01 mag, 35.5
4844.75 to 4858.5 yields -0.01 mag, 36.3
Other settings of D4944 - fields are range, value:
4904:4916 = 36.3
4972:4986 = 35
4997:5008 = 33.5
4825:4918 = 34.4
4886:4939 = 34.8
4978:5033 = 34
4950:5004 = 35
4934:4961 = 34.9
